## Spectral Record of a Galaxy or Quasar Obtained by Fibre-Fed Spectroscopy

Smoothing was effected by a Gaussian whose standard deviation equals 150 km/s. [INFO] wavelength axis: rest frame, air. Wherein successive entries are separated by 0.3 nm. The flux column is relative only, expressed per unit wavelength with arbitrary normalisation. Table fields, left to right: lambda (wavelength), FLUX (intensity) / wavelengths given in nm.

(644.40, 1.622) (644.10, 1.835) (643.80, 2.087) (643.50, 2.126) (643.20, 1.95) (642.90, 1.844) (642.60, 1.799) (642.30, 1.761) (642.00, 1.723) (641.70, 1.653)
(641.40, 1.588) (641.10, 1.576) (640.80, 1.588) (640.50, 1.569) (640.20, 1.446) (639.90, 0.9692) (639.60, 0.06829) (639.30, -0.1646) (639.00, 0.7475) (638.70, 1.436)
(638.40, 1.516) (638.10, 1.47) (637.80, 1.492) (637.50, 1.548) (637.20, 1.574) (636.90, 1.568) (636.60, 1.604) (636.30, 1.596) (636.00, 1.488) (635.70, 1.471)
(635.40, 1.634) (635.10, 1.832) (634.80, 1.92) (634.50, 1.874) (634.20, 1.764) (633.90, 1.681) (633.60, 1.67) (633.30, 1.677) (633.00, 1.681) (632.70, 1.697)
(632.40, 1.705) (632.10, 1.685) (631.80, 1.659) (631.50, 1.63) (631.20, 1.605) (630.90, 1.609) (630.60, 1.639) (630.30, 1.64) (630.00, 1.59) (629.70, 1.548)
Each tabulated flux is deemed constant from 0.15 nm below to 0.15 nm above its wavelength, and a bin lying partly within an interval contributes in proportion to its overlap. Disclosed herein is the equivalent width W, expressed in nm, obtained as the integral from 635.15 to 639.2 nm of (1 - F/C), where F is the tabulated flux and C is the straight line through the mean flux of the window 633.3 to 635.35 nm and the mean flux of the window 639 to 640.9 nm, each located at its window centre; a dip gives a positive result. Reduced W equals -0.435 nm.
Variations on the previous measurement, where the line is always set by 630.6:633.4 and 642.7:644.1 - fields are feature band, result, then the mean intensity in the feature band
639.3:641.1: 0.80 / 1.06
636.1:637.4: 0.15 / 1.58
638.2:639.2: 0.36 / 1.18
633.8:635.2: -0.07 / 1.82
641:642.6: 0.21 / 1.68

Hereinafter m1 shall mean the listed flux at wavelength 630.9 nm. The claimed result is 1.609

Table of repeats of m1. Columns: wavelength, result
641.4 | 1.588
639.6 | 0.06829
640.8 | 1.588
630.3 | 1.64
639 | 0.7475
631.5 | 1.63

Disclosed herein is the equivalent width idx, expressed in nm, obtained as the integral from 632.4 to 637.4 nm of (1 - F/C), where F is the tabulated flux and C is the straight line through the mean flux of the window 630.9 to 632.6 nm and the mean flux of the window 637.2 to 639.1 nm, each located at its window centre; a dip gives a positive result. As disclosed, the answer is -0.46 nm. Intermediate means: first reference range 1.65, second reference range 1.4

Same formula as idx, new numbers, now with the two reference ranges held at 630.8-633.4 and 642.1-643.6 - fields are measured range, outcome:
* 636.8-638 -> 0.16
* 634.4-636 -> 0.01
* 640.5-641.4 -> 0.13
